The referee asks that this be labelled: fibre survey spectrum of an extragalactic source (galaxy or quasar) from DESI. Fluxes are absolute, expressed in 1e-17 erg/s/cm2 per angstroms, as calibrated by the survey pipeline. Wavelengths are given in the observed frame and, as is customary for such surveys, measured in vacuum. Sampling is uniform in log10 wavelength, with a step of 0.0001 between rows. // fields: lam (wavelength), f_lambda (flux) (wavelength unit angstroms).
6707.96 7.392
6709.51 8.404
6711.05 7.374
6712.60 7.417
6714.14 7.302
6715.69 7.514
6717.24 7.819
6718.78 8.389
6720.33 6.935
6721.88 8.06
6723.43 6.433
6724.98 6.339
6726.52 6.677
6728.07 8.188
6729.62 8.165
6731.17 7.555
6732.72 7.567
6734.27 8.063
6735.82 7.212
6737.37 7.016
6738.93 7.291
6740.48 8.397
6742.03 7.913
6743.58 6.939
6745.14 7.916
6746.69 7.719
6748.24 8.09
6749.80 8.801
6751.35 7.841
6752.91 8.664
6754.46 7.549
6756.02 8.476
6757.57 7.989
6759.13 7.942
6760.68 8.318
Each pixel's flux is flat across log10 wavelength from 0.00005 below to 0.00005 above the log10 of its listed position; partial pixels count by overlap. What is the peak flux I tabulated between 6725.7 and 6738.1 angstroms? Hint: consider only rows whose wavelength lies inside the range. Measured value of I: 8.188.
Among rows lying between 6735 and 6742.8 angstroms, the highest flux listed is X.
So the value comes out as 8.397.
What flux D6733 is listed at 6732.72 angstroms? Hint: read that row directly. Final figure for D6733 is 7.567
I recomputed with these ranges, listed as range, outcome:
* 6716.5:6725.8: 8.389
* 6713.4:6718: 7.819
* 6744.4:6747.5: 7.916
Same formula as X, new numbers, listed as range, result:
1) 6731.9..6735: 8.063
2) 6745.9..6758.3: 8.801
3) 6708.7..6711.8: 8.404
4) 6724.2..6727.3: 6.677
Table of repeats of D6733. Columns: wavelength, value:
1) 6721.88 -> 8.06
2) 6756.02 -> 8.476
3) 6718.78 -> 8.389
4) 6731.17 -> 7.555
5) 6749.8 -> 8.801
